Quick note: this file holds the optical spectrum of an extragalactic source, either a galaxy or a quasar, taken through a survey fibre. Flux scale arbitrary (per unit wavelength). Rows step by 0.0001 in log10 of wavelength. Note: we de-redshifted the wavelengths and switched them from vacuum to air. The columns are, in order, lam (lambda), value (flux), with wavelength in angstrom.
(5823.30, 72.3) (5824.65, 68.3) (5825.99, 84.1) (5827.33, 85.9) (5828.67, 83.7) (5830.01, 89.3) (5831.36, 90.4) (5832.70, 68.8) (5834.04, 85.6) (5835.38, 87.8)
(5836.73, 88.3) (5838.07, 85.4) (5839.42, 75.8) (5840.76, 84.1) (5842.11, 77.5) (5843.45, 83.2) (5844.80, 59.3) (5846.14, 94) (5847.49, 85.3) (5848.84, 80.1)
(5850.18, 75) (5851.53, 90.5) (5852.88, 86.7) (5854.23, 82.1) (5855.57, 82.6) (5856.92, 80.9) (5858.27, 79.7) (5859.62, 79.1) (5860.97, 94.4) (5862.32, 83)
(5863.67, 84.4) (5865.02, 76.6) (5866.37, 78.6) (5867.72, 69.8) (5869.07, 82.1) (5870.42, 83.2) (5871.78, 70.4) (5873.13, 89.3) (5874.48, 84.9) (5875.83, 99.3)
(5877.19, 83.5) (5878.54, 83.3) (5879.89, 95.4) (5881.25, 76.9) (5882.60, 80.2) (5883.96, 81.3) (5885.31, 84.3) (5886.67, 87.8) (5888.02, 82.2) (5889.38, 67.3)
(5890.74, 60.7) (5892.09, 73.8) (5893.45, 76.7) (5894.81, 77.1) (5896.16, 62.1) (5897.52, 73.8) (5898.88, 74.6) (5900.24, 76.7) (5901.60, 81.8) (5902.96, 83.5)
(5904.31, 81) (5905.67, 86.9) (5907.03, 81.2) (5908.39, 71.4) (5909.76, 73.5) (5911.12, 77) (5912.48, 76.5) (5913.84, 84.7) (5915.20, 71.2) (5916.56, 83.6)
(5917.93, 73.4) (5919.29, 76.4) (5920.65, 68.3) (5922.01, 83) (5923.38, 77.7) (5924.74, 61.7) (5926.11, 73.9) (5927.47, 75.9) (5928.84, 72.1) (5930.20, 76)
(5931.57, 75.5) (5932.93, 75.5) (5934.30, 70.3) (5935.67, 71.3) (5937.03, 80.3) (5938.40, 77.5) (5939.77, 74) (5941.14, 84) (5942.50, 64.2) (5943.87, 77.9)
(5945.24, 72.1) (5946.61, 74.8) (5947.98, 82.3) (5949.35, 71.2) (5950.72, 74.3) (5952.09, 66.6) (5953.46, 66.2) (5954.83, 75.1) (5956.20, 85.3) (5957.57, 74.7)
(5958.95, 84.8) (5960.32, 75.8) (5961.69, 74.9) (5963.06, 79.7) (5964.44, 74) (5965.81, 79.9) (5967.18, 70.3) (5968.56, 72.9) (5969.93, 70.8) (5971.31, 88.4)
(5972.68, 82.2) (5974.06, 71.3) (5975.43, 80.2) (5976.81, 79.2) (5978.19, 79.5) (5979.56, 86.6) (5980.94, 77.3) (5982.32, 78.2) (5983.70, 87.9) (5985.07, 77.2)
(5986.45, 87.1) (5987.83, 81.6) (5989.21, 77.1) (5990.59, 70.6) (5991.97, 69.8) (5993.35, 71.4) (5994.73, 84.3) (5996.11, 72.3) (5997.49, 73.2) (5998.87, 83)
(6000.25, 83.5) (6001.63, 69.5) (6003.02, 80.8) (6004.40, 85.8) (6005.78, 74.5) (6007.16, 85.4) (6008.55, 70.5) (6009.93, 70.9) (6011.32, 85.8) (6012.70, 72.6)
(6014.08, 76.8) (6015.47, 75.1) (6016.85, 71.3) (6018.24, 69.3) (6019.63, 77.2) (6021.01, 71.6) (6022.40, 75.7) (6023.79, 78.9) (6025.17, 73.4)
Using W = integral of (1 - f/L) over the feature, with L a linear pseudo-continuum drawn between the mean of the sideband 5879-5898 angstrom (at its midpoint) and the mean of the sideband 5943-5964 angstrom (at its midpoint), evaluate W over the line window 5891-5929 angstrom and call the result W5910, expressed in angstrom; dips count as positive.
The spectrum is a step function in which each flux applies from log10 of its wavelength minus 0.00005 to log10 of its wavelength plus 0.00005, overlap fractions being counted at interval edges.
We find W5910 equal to 0.4 angstrom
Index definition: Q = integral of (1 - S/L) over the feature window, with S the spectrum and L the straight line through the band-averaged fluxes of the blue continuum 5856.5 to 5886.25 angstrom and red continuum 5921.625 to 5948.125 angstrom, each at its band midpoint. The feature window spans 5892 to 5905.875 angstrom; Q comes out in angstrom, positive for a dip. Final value 0.4 angstrom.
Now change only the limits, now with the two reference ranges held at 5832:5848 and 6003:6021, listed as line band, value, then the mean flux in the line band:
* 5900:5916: 0.09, 78.9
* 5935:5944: 0.34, 75.5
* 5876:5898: 0.41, 78.4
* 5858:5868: -0.07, 81.2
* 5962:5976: 0.12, 76.9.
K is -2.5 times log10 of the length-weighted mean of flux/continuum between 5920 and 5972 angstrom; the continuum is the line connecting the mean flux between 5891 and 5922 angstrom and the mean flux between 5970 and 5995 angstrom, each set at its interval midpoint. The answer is 0.04 mag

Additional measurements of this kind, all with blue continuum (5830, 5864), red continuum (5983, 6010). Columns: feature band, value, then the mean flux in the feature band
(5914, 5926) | 0.08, 74.8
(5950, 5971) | 0.05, 75.2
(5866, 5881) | -0.02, 83.5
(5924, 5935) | 0.11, 72.6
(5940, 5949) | 0.06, 75.6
